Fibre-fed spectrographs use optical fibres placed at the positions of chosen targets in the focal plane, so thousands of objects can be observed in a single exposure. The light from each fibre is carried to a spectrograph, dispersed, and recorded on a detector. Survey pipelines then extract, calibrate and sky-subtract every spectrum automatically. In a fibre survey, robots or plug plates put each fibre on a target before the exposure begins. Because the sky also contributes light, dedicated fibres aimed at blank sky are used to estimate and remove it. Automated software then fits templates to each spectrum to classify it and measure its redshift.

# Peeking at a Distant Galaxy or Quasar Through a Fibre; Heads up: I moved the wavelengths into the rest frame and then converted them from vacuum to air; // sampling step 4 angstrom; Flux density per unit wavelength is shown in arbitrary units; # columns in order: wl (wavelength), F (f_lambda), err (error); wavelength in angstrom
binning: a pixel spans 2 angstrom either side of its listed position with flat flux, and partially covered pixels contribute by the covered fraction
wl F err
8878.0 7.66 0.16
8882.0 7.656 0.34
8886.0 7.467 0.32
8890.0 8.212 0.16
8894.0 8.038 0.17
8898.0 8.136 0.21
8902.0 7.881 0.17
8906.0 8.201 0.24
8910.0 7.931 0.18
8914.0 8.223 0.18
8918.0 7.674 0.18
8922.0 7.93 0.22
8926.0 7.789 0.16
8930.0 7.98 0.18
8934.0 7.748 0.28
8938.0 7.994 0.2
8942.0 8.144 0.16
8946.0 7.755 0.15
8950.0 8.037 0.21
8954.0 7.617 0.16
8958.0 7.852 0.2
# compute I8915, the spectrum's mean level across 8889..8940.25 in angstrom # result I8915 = 7.98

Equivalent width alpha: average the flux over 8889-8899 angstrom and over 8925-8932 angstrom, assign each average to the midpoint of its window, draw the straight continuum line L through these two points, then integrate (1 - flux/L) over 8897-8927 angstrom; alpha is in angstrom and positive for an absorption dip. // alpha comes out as 0.1 angstrom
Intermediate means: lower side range 8.12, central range 7.97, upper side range 7.9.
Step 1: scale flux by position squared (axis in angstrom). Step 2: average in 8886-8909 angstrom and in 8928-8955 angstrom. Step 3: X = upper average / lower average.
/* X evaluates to 1.0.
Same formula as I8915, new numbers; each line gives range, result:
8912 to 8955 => 7.91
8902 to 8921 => 7.99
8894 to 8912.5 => 8.04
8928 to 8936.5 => 7.87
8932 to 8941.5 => 7.91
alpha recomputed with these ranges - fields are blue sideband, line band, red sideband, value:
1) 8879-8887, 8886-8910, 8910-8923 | -0.88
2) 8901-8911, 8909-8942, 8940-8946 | 0.40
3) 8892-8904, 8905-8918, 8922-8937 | -0.15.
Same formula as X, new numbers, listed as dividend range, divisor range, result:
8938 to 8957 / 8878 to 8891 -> 1.04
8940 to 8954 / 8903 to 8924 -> 1.00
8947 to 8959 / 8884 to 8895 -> 1.01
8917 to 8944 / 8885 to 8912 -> 0.99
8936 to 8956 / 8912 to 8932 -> 1.00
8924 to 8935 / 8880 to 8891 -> 1.02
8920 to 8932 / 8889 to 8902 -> 0.98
